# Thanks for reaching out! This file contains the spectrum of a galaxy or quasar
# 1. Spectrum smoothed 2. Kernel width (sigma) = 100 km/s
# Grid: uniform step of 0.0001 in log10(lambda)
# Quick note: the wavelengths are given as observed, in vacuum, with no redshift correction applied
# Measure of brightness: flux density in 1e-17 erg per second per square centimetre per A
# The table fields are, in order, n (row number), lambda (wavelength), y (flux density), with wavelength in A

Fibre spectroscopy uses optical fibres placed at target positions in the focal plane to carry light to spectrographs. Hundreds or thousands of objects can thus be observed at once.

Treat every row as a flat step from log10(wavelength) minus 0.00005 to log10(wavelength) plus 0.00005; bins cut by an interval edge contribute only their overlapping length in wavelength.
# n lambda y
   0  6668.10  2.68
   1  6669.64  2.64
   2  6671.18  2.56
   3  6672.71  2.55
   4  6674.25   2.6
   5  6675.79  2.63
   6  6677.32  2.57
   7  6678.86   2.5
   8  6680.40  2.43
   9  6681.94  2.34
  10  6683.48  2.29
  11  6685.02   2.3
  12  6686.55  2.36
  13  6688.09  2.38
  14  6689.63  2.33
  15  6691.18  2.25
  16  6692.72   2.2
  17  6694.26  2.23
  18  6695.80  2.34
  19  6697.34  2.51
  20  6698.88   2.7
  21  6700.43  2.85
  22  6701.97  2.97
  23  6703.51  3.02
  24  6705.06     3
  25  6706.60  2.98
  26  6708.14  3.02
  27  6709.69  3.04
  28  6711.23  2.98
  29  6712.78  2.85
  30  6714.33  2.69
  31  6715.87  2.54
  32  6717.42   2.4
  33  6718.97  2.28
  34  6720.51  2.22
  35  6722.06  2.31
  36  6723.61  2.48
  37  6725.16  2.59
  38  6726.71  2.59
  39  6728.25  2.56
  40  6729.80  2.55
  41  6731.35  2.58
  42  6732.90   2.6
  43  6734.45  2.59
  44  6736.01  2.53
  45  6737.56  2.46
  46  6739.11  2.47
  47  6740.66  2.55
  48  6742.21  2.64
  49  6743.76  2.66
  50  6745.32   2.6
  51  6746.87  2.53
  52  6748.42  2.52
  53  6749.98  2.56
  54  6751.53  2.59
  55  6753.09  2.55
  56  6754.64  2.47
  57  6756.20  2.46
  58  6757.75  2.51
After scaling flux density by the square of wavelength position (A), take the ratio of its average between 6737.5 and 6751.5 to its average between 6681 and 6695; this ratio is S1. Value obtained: 1.13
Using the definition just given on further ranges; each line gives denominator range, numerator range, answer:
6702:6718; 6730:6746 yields 0.90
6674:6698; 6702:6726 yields 1.14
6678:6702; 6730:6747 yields 1.08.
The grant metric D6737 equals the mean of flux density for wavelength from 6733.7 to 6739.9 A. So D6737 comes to 2.51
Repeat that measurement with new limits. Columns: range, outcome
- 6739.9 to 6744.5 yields 2.62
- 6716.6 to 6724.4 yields 2.34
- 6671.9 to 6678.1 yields 2.59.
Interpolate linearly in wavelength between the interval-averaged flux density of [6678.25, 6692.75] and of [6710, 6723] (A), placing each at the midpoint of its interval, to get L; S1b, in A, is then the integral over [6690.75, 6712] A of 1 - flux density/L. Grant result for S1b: -2.39 A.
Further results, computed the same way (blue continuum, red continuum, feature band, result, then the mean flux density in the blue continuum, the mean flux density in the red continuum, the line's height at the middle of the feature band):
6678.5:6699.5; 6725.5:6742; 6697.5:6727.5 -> -3.0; 2.36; 2.55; 2.46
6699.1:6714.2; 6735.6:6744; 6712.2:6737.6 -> 1.9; 2.94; 2.55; 2.73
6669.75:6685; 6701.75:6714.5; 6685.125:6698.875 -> 1.9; 2.49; 2.96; 2.72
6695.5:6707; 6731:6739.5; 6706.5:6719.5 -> -0.2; 2.81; 2.54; 2.72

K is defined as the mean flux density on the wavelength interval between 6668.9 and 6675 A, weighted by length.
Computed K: 2.59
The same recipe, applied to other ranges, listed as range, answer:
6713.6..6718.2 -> 2.54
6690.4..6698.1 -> 2.3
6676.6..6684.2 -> 2.42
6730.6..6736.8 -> 2.57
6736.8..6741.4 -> 2.49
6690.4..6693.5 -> 2.22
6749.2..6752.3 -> 2.58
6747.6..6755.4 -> 2.54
